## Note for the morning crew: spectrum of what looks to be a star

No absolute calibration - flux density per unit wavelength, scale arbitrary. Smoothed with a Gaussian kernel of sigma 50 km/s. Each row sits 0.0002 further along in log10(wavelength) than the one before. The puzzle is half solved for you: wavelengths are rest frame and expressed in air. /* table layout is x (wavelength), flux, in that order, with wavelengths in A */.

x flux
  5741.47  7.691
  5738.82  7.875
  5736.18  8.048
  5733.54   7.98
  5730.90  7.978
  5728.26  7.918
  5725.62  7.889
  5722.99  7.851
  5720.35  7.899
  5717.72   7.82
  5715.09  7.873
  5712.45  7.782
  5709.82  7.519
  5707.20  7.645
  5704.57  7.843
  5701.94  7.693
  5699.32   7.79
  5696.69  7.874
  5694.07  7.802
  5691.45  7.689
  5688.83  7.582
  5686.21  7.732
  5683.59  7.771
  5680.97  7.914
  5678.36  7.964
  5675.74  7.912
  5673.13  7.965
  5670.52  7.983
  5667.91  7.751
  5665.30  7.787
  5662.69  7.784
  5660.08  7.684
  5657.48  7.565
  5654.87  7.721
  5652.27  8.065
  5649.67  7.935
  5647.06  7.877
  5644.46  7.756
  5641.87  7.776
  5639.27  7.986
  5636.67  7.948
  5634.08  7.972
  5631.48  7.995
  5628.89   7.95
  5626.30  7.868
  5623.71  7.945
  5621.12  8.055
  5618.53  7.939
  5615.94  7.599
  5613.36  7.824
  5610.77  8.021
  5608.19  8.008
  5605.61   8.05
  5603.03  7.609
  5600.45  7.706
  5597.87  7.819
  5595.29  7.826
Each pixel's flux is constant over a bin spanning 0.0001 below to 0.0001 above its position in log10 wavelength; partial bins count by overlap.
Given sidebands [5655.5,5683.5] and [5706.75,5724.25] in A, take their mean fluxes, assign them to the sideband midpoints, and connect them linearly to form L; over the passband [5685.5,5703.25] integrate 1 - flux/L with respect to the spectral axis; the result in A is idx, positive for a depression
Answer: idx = 0.1 A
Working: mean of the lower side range 7.83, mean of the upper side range 7.78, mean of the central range 7.74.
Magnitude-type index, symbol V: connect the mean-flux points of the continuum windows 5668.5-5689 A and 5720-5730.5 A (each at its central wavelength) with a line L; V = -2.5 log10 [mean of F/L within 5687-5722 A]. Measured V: 0.02 mag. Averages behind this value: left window 7.86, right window 7.89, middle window 7.76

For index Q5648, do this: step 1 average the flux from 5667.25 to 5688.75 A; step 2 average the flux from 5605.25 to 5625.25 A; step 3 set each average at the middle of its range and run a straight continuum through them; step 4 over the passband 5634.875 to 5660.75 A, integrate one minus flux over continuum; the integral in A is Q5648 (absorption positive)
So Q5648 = 0.2 A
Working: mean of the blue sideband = 7.92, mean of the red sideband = 7.86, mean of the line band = 7.84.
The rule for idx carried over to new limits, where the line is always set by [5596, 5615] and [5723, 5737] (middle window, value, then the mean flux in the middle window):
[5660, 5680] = 0.1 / 7.87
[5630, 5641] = -0.1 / 7.96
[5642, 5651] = 0.0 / 7.85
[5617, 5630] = -0.1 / 7.94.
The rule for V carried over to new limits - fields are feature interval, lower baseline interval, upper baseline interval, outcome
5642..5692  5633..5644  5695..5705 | 0.01 mag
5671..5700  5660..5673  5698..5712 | -0.01 mag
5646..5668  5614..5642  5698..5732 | 0.01 mag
